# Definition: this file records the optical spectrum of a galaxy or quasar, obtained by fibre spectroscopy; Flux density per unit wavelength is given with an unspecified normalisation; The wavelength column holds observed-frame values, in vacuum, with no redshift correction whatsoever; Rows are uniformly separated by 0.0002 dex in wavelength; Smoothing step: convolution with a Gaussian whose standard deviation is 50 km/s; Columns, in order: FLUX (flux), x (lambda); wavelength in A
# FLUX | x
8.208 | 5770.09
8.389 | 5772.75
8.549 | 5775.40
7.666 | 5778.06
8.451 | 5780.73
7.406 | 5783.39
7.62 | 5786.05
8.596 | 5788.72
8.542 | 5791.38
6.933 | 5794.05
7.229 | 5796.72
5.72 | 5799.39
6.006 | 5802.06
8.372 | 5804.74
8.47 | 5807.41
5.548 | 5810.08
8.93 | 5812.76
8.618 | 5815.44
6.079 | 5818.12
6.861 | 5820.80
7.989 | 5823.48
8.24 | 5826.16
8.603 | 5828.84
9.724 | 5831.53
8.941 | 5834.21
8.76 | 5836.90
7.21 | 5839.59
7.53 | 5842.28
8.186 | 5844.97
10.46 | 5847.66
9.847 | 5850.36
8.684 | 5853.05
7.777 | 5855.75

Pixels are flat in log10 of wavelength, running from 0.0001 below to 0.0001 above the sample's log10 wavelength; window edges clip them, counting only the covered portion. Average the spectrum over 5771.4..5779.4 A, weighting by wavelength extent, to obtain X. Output 8.2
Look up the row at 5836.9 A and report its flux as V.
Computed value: 8.76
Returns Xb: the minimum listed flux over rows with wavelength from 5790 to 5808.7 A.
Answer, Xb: 5.72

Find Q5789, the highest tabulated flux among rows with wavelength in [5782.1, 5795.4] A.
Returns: 8.596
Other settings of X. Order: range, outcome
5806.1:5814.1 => 7.65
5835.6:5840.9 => 7.98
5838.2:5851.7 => 8.64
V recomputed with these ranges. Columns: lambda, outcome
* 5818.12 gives 6.079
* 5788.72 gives 8.596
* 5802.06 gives 6.006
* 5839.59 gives 7.21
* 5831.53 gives 9.724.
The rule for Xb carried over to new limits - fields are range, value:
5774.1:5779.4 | 7.666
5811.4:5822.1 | 6.079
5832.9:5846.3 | 7.21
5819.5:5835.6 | 6.861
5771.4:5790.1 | 7.406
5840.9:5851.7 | 7.53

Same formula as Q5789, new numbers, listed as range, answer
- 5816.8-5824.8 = 7.989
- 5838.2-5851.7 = 10.46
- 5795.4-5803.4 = 7.229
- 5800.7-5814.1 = 8.93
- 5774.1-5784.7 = 8.549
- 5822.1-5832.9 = 9.724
